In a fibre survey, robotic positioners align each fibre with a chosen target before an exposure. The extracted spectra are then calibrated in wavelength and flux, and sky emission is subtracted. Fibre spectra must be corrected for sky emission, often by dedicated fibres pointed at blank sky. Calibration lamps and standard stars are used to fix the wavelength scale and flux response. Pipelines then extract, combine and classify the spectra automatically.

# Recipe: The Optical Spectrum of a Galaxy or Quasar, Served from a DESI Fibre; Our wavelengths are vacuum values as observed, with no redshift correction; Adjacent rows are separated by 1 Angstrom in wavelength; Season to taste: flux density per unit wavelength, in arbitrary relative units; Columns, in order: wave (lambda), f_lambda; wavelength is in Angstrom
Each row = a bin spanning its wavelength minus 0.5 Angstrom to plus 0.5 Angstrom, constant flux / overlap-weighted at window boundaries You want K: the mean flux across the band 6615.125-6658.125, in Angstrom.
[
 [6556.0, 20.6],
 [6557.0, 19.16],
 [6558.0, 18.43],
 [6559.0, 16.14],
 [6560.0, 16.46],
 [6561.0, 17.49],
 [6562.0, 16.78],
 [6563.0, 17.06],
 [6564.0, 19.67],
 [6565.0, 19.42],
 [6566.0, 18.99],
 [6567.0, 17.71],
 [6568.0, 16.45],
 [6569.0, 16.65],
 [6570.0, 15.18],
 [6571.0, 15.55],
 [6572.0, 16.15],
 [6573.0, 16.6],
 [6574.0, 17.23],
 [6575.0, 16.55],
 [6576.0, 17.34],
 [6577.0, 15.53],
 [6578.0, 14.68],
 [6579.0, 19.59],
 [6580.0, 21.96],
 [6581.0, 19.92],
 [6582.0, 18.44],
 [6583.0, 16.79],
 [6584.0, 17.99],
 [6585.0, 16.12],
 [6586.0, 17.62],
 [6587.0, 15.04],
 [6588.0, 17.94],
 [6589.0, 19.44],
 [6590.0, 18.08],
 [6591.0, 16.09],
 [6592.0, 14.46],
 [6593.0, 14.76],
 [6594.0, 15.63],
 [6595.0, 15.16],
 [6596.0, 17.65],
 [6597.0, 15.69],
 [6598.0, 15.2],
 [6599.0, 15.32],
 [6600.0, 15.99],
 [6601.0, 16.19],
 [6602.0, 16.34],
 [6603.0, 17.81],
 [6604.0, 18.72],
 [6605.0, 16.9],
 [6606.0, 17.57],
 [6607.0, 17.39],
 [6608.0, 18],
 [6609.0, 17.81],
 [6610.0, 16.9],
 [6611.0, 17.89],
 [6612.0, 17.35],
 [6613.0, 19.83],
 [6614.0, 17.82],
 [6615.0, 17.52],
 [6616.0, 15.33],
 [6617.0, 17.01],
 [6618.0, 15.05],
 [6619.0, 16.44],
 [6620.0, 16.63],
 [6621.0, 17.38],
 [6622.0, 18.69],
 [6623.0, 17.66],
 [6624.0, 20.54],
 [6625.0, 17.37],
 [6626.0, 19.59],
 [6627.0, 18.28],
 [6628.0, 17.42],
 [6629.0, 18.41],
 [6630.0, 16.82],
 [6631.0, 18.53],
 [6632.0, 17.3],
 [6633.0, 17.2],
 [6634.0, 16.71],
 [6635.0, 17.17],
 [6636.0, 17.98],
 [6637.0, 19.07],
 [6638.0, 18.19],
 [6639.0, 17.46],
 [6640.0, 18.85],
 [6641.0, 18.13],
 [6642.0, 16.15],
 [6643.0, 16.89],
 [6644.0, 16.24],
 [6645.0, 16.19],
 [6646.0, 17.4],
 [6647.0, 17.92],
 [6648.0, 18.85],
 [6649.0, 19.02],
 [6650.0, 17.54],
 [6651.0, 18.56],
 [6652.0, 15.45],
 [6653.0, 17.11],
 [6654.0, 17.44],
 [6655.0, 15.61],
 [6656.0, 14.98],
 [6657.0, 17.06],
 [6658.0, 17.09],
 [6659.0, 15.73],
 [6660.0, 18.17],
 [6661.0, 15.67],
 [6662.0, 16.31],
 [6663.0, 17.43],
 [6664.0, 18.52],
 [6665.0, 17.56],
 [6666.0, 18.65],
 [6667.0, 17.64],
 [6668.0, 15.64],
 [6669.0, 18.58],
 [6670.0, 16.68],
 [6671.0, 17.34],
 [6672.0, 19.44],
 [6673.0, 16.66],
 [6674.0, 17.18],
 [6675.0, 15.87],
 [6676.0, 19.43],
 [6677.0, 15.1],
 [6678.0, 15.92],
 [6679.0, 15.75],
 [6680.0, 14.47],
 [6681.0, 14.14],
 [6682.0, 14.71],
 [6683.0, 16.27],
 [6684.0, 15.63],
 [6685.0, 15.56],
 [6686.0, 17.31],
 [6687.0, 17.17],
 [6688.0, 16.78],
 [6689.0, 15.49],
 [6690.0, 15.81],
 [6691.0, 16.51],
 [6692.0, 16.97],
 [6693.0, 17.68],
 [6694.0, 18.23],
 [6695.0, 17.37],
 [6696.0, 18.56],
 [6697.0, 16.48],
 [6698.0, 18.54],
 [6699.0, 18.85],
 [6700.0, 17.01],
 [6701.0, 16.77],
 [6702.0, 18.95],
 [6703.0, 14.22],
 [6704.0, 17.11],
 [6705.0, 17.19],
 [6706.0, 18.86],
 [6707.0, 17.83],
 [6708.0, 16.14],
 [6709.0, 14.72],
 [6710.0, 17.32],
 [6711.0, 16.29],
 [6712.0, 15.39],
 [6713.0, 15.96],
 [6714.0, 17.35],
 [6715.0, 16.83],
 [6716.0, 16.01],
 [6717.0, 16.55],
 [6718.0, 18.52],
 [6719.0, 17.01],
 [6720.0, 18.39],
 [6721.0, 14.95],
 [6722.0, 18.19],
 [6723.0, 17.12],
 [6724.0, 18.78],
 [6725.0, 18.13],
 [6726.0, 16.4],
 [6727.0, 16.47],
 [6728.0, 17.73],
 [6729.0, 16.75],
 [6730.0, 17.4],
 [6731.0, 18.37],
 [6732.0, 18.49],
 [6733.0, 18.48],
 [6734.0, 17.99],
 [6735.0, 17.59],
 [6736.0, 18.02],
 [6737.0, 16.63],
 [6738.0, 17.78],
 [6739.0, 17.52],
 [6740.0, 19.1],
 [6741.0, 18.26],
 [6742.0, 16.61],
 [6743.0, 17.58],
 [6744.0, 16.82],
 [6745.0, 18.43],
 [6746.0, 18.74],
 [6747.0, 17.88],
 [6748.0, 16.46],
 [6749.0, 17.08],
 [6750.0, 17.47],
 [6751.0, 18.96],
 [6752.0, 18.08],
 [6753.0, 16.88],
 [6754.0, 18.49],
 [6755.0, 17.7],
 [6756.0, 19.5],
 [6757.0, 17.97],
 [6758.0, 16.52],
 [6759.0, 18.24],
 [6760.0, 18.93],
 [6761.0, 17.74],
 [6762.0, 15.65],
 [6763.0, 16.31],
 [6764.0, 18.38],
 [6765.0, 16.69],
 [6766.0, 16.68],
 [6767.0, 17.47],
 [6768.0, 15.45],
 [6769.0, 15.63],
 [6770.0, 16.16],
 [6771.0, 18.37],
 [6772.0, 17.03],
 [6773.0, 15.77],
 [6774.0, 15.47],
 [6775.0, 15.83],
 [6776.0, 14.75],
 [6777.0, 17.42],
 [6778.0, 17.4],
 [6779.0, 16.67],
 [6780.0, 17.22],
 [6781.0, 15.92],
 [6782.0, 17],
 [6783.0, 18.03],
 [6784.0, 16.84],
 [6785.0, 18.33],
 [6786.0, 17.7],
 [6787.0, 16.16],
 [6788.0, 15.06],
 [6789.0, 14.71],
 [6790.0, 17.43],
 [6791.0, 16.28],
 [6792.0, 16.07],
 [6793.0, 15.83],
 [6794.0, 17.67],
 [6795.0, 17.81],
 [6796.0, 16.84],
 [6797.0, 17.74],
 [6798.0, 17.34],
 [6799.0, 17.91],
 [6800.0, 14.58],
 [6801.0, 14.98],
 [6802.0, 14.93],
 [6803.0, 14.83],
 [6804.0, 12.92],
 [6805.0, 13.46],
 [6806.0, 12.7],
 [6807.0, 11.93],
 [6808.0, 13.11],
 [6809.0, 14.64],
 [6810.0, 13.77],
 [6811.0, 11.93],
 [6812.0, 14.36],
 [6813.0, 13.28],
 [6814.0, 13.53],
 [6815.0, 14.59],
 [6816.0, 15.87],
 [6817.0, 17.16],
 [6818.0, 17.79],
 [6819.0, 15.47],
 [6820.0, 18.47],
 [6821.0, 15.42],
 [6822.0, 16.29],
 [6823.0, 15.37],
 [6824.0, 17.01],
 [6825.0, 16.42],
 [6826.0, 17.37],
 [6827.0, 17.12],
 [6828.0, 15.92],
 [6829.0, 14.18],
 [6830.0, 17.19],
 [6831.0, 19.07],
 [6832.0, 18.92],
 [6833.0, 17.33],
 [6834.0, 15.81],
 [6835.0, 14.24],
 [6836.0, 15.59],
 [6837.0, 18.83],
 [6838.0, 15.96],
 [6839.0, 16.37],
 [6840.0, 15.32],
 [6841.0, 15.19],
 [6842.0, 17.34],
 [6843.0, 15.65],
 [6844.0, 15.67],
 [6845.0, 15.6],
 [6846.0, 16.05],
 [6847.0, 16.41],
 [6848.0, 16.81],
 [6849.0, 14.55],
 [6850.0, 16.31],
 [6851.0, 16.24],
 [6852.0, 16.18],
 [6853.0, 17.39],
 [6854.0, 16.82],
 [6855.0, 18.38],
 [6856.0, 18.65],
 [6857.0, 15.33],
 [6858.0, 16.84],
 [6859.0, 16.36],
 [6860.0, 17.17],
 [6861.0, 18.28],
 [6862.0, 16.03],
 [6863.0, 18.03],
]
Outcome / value 17.4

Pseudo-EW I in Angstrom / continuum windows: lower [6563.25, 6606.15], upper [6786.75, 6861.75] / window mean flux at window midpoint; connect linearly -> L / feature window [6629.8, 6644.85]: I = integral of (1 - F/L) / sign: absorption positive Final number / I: -0.6 Angstrom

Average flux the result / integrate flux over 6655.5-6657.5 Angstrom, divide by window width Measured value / 16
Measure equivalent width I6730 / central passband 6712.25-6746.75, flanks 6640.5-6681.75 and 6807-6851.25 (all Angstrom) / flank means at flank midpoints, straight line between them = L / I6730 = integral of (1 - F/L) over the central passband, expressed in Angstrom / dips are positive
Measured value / -2.06 Angstrom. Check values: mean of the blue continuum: 16.9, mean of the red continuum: 15.9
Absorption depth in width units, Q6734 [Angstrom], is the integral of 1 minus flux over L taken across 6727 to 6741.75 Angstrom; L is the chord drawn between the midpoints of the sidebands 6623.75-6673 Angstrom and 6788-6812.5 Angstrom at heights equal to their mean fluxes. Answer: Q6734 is -1.5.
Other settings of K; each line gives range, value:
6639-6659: 17.2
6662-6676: 17.5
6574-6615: 17.1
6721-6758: 17.7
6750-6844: 16.3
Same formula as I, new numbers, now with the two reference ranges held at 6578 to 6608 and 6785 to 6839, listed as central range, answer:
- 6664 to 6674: -0.6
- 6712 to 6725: -0.6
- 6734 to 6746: -1.1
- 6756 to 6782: -1.3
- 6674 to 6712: -0.4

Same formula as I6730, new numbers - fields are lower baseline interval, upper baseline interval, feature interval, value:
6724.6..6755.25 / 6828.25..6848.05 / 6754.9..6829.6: 3.7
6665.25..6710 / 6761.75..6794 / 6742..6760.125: -1.3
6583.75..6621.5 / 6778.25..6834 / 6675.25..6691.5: 0.5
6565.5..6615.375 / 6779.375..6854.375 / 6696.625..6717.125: -0.5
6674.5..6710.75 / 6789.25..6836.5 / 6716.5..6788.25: -4.9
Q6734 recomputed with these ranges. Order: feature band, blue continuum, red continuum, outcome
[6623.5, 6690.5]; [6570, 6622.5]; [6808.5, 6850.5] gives -1.6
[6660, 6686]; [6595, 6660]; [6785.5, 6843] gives 0.4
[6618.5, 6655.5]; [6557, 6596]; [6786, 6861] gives -1.7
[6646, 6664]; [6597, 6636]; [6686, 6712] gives 0.1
